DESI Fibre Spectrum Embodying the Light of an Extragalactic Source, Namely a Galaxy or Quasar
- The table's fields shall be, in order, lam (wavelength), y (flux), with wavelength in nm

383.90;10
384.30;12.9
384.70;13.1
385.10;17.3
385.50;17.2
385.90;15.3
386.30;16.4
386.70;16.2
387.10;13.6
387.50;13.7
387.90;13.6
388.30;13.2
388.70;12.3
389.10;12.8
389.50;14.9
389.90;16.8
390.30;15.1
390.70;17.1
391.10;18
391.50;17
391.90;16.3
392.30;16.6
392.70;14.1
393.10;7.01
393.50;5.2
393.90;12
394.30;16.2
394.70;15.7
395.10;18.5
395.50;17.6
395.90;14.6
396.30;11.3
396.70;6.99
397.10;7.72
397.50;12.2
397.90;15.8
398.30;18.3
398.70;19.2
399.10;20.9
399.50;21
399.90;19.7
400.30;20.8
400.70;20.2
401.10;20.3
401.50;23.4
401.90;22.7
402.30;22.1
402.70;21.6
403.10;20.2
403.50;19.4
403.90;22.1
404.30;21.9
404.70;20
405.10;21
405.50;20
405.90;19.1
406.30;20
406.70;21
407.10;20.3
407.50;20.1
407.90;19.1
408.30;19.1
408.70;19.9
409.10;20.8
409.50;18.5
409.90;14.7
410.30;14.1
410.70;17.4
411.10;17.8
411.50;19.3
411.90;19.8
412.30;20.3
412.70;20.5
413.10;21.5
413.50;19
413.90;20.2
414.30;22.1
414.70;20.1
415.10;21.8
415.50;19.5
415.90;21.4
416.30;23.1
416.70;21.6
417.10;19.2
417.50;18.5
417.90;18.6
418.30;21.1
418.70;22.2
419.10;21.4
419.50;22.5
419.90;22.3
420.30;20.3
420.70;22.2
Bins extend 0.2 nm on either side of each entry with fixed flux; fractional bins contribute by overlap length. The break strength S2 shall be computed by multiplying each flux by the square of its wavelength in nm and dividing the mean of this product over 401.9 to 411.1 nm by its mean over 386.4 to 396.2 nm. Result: 1.46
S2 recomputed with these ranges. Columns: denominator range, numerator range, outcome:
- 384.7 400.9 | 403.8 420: 1.45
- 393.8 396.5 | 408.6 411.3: 1.24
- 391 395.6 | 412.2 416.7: 1.62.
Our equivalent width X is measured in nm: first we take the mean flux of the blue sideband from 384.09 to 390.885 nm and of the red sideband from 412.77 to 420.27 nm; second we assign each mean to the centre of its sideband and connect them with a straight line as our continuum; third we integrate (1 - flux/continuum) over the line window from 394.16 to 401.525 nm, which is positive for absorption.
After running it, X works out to 0.127 nm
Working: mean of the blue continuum 14.8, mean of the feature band 16.7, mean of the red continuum 20.9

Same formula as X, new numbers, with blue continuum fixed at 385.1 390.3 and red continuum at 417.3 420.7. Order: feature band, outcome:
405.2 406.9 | -0.156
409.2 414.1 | 0.220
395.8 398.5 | 0.702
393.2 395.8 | 0.358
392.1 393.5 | 0.377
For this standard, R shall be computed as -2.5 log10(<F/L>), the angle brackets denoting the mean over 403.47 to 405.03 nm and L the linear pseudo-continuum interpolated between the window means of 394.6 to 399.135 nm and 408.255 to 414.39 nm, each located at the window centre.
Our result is -0.24 mag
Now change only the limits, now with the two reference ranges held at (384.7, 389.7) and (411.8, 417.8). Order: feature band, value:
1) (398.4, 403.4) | -0.19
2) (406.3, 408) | -0.07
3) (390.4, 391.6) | -0.12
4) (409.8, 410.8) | 0.27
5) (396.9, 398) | 0.41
